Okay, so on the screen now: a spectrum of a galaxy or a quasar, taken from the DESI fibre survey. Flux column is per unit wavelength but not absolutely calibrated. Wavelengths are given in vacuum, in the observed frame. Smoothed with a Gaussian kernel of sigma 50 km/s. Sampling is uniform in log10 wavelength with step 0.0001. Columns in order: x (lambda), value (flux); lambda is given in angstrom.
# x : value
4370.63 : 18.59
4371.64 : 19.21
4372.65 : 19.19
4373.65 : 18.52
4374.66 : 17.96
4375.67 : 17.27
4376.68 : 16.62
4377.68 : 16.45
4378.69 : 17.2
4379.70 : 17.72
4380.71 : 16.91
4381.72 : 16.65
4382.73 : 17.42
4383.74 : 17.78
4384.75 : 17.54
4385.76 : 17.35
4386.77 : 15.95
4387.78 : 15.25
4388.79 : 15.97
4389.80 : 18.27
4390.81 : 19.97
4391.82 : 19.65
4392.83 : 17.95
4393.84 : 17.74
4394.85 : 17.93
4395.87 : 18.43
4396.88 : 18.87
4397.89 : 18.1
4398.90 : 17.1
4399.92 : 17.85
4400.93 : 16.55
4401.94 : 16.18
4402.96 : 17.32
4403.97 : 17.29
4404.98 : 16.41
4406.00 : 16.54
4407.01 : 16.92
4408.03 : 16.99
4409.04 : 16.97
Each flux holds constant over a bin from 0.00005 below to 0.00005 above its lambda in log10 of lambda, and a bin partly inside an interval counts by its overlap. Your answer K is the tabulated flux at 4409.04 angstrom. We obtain 16.97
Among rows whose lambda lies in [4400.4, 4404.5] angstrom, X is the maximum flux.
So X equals 17.32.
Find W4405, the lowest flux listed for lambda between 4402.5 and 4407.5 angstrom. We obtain 16.41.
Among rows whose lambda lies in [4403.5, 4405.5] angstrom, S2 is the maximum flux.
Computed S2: 17.29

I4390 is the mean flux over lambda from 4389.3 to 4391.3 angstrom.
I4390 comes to 19.1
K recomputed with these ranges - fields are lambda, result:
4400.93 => 16.55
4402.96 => 17.32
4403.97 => 17.29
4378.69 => 17.2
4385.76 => 17.35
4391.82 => 19.65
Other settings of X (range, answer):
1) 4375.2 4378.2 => 17.27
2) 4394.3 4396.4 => 18.43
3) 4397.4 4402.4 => 18.1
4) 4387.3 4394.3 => 19.97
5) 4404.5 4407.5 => 16.92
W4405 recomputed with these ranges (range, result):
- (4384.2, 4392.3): 15.25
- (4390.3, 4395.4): 17.74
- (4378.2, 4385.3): 16.65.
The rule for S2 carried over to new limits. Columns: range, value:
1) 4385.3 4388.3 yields 17.35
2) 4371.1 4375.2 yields 19.21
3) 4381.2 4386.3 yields 17.78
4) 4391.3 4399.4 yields 19.65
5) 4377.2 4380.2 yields 17.72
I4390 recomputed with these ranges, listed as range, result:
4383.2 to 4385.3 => 17.6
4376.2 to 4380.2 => 17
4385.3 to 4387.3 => 16.6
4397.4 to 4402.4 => 17.2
